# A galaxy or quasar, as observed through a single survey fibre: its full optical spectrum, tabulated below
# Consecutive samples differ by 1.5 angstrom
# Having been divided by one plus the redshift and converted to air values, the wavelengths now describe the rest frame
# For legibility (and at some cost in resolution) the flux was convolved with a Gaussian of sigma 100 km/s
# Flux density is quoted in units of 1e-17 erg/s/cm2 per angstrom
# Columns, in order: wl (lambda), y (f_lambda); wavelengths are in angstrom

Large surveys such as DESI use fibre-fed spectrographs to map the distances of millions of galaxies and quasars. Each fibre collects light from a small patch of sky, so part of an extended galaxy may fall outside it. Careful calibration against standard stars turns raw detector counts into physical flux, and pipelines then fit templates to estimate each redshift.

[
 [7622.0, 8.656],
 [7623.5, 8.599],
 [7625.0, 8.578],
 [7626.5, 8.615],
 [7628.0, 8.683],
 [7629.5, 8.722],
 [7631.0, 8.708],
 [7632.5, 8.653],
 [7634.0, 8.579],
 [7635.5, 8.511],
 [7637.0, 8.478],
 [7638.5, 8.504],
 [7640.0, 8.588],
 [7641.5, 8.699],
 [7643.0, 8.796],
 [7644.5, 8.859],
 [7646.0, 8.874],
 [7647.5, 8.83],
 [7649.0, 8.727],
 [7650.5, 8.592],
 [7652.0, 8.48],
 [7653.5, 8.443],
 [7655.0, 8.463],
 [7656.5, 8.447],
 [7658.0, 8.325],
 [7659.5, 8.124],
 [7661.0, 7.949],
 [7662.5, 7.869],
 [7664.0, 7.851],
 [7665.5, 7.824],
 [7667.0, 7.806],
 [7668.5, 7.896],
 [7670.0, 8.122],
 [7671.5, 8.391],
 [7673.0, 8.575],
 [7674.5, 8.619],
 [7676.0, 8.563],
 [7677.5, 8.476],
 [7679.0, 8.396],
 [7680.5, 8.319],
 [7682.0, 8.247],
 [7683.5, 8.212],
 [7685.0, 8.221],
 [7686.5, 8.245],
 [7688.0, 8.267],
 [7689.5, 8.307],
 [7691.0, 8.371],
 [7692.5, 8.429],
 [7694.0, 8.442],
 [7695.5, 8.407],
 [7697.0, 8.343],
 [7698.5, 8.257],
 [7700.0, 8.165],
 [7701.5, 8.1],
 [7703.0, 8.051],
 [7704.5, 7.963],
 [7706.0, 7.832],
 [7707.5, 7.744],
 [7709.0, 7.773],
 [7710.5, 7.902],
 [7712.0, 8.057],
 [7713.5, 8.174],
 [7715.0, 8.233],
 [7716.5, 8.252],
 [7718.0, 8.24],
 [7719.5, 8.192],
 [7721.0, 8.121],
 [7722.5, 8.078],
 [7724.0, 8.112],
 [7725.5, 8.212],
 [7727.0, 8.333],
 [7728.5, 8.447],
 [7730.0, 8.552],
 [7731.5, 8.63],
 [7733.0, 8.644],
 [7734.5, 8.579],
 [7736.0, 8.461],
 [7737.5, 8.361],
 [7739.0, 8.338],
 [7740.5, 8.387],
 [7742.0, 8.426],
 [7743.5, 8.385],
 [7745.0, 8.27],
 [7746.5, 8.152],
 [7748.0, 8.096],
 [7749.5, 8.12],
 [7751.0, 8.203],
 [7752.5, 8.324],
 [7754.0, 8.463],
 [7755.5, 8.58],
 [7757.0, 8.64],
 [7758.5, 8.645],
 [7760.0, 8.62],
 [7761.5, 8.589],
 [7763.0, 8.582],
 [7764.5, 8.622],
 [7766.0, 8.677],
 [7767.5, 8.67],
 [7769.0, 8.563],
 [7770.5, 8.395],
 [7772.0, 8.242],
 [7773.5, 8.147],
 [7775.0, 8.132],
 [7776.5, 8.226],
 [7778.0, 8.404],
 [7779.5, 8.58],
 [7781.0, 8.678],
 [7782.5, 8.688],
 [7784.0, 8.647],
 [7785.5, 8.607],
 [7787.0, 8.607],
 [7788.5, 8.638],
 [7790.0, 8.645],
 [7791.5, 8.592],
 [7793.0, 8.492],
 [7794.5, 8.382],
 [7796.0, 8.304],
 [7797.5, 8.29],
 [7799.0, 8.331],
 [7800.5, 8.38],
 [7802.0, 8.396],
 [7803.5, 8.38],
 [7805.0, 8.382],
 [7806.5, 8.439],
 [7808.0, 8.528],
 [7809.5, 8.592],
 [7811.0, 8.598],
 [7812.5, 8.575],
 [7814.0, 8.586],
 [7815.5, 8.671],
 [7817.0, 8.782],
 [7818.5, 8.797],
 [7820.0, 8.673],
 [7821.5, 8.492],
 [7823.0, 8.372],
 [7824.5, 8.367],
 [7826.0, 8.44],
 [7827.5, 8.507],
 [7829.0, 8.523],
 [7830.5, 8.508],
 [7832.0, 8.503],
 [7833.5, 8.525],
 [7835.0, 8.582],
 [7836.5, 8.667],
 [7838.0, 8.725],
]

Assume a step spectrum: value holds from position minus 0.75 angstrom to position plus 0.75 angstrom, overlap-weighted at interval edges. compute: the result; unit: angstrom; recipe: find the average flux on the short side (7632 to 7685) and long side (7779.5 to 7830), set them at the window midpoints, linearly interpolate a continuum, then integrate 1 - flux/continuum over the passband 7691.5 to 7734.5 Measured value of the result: 1.2 angstrom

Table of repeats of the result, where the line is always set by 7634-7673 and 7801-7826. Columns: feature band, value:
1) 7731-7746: 0.0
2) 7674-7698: 0.2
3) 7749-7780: 0.1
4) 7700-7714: 0.8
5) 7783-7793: -0.1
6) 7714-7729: 0.4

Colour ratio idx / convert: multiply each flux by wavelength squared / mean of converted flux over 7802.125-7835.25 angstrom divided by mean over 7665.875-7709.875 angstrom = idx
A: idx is 1.07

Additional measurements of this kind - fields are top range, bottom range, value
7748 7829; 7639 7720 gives 1.05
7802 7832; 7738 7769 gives 1.03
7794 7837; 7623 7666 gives 1.05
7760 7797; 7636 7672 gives 1.05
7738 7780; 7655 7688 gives 1.05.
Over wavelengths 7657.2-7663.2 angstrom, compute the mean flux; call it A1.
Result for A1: 8.07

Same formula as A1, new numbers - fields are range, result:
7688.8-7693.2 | 8.37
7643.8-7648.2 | 8.85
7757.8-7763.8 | 8.61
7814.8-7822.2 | 8.68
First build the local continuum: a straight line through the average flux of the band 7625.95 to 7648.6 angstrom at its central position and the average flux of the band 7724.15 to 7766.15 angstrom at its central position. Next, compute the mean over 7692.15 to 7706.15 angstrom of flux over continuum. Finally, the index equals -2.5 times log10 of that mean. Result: 0.04 mag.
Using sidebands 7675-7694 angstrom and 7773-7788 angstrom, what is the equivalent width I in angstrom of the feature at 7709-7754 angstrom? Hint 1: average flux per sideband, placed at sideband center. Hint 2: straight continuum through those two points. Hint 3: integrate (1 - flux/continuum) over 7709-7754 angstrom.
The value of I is 0.70 angstrom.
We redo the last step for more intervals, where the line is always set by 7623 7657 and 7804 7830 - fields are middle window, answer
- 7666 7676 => 0.42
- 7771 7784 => 0.25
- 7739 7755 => 0.54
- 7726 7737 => 0.10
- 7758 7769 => -0.07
